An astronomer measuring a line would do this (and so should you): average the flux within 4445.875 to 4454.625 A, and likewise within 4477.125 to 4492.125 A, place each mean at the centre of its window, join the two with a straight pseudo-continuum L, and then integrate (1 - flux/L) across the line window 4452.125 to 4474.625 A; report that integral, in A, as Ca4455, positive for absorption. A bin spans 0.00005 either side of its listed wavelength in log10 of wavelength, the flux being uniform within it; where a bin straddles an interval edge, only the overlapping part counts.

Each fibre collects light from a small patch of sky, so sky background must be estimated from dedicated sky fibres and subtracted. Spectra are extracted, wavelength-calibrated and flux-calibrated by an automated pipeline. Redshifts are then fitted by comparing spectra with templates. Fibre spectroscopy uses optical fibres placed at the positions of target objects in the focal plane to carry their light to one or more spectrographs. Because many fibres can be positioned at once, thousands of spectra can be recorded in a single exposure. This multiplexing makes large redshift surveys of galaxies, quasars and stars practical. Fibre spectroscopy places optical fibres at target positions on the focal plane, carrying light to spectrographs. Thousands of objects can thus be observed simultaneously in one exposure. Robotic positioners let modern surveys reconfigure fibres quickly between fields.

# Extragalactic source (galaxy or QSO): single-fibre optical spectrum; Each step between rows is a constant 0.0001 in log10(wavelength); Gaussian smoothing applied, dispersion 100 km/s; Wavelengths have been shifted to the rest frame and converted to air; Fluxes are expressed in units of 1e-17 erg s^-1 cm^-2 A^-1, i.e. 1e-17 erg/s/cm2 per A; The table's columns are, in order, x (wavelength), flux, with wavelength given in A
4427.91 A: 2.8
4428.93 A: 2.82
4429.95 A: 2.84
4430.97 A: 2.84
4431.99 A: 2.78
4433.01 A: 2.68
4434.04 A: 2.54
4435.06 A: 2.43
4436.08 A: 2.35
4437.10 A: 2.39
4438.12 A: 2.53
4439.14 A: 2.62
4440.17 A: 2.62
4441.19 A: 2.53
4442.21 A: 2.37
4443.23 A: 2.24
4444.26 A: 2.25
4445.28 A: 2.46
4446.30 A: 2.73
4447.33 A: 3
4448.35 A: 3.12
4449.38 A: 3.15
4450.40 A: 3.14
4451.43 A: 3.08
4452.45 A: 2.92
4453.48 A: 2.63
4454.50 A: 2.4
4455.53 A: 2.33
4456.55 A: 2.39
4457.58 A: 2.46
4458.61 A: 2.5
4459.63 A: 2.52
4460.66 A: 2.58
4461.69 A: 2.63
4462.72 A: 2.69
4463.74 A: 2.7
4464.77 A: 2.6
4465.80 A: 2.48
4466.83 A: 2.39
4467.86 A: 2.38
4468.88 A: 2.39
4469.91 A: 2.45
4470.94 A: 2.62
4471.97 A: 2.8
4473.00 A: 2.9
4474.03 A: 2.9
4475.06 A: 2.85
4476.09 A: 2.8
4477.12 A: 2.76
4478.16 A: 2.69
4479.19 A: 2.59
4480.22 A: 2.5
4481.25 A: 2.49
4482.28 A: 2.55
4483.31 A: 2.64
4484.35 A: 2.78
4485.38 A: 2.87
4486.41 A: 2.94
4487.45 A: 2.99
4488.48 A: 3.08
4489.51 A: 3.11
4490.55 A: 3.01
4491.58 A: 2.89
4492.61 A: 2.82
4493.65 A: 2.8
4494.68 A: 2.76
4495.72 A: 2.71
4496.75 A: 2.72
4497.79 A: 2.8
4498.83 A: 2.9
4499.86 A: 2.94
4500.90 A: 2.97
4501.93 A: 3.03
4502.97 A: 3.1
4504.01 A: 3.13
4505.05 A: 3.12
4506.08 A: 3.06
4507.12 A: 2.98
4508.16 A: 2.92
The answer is 2.38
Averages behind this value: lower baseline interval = 2.93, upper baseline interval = 2.79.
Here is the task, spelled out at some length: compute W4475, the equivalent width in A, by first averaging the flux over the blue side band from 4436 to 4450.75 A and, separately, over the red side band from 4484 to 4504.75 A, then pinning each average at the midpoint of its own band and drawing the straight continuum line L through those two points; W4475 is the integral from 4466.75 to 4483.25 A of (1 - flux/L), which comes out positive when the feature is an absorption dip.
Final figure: 1.0 A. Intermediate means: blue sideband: 2.64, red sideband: 2.92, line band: 2.64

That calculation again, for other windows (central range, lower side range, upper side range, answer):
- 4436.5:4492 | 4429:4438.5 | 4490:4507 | 1.67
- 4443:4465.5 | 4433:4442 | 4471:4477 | -0.10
